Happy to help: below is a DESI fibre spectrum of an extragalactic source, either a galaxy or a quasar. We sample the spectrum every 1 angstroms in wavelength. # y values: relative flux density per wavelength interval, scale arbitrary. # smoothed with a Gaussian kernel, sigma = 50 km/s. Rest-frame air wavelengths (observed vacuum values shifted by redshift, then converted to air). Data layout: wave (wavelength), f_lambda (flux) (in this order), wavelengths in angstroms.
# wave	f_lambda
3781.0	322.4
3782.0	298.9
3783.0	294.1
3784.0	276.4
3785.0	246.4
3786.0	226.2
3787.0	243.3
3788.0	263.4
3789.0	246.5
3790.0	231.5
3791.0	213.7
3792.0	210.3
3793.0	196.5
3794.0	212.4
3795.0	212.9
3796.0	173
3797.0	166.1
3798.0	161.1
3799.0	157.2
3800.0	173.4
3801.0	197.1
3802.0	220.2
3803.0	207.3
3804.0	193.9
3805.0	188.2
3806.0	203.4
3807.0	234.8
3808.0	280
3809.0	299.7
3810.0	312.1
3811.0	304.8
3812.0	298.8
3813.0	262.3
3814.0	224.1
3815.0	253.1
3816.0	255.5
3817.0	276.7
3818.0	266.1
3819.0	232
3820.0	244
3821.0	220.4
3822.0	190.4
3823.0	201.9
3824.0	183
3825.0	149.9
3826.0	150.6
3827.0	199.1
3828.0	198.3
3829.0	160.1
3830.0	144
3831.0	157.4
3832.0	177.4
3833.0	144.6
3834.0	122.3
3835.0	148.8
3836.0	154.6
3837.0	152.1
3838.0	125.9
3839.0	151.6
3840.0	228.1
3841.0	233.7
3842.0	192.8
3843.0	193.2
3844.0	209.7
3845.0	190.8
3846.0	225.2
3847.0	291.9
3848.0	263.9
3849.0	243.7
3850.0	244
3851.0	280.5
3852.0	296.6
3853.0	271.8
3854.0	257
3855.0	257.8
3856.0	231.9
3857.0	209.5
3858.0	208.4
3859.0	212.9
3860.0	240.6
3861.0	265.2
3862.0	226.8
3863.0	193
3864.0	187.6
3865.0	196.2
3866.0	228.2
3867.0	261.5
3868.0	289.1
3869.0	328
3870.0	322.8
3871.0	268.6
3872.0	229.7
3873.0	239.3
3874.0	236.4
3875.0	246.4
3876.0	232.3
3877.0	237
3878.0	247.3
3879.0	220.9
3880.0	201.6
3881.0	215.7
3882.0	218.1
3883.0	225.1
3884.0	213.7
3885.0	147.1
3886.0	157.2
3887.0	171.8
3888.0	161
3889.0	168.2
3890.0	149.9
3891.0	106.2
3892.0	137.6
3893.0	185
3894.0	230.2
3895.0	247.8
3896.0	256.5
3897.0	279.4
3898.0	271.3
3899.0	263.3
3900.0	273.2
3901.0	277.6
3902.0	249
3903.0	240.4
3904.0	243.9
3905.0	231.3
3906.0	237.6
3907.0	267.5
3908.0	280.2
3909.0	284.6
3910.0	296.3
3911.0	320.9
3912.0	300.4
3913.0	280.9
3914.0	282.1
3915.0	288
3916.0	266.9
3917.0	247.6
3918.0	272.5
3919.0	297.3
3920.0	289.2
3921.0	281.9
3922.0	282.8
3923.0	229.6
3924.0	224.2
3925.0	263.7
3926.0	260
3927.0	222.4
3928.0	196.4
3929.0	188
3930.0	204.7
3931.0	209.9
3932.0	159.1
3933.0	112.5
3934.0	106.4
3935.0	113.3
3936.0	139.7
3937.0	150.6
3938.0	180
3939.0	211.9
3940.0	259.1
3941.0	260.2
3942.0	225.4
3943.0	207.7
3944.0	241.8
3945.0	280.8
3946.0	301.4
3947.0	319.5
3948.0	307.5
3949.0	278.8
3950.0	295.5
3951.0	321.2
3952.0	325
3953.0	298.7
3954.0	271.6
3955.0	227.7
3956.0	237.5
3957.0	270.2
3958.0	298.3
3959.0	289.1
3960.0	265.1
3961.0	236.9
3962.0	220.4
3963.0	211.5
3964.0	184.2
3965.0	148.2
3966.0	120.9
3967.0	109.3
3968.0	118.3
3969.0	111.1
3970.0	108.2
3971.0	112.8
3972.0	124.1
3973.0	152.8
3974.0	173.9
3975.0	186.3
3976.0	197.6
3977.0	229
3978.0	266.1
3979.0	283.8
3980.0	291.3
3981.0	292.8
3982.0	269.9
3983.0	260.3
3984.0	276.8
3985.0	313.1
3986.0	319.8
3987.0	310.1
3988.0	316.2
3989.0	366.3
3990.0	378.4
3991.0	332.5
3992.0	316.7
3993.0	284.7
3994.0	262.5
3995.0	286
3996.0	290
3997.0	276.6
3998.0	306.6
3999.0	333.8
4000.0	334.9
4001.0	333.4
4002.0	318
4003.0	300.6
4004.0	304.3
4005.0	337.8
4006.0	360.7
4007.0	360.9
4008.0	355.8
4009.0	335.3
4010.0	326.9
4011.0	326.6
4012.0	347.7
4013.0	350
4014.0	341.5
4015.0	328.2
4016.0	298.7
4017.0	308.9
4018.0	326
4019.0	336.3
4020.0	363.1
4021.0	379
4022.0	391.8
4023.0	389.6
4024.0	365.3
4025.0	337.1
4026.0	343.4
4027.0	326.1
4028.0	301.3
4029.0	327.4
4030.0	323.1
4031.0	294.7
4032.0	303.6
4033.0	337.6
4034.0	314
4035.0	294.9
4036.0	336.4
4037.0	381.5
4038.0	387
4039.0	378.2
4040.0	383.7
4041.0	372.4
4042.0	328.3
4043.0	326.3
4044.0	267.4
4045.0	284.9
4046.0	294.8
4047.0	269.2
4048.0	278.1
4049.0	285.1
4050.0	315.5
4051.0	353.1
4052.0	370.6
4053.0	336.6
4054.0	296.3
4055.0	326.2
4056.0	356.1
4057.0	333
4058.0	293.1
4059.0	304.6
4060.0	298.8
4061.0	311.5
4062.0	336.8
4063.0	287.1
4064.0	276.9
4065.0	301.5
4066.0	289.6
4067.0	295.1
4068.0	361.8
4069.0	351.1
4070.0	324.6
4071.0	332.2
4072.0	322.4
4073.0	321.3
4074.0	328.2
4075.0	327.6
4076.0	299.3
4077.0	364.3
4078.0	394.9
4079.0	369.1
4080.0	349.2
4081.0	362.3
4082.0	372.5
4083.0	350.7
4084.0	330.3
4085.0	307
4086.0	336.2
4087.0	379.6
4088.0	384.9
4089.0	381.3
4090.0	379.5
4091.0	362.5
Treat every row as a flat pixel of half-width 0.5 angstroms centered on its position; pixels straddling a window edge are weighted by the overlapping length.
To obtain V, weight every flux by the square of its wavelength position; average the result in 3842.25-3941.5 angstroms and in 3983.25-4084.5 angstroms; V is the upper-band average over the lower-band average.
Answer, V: 1.5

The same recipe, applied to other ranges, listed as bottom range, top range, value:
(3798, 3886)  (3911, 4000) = 1.17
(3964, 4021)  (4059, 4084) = 1.24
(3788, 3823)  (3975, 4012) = 1.48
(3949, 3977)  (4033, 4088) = 1.65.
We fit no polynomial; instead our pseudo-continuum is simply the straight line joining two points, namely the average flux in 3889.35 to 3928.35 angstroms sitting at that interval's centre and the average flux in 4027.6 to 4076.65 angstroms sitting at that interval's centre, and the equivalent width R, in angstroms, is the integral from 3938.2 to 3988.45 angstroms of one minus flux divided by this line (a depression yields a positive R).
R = 7.1 angstroms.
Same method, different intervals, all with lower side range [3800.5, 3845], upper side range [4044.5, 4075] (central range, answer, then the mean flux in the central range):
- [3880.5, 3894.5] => 3.5 angstroms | 178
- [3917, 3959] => 3.2 angstroms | 240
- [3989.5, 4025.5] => -4.9 angstroms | 331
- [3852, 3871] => -1.7 angstroms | 246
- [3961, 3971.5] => 4.8 angstroms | 149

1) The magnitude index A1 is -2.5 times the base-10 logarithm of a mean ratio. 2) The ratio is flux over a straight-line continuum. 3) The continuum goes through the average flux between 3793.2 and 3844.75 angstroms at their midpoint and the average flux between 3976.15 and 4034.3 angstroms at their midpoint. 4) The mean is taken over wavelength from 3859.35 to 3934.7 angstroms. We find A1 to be 0.080 mag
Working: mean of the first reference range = 204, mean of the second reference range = 320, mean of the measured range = 234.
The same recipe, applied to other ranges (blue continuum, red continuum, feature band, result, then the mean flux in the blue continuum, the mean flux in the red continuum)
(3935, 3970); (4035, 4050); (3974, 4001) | -0.09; 230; 325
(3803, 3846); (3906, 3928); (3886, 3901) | 0.22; 208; 271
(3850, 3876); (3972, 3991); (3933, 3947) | 0.26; 247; 269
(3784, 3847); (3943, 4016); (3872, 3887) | 0.08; 209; 272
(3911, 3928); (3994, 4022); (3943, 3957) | 0.03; 268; 328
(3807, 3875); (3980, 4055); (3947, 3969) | 0.21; 226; 325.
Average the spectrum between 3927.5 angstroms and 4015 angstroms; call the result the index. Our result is 255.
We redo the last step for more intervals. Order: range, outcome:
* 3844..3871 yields 247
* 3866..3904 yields 227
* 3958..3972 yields 175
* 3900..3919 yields 271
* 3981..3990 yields 308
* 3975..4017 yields 309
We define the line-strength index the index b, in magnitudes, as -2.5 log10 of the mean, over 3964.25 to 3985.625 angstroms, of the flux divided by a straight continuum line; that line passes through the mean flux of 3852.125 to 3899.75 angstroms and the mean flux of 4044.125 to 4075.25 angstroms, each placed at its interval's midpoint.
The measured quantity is 0.35 mag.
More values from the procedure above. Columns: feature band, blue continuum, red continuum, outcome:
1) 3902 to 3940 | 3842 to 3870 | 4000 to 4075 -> 0.159 mag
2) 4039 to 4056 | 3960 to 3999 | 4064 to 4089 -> -0.040 mag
